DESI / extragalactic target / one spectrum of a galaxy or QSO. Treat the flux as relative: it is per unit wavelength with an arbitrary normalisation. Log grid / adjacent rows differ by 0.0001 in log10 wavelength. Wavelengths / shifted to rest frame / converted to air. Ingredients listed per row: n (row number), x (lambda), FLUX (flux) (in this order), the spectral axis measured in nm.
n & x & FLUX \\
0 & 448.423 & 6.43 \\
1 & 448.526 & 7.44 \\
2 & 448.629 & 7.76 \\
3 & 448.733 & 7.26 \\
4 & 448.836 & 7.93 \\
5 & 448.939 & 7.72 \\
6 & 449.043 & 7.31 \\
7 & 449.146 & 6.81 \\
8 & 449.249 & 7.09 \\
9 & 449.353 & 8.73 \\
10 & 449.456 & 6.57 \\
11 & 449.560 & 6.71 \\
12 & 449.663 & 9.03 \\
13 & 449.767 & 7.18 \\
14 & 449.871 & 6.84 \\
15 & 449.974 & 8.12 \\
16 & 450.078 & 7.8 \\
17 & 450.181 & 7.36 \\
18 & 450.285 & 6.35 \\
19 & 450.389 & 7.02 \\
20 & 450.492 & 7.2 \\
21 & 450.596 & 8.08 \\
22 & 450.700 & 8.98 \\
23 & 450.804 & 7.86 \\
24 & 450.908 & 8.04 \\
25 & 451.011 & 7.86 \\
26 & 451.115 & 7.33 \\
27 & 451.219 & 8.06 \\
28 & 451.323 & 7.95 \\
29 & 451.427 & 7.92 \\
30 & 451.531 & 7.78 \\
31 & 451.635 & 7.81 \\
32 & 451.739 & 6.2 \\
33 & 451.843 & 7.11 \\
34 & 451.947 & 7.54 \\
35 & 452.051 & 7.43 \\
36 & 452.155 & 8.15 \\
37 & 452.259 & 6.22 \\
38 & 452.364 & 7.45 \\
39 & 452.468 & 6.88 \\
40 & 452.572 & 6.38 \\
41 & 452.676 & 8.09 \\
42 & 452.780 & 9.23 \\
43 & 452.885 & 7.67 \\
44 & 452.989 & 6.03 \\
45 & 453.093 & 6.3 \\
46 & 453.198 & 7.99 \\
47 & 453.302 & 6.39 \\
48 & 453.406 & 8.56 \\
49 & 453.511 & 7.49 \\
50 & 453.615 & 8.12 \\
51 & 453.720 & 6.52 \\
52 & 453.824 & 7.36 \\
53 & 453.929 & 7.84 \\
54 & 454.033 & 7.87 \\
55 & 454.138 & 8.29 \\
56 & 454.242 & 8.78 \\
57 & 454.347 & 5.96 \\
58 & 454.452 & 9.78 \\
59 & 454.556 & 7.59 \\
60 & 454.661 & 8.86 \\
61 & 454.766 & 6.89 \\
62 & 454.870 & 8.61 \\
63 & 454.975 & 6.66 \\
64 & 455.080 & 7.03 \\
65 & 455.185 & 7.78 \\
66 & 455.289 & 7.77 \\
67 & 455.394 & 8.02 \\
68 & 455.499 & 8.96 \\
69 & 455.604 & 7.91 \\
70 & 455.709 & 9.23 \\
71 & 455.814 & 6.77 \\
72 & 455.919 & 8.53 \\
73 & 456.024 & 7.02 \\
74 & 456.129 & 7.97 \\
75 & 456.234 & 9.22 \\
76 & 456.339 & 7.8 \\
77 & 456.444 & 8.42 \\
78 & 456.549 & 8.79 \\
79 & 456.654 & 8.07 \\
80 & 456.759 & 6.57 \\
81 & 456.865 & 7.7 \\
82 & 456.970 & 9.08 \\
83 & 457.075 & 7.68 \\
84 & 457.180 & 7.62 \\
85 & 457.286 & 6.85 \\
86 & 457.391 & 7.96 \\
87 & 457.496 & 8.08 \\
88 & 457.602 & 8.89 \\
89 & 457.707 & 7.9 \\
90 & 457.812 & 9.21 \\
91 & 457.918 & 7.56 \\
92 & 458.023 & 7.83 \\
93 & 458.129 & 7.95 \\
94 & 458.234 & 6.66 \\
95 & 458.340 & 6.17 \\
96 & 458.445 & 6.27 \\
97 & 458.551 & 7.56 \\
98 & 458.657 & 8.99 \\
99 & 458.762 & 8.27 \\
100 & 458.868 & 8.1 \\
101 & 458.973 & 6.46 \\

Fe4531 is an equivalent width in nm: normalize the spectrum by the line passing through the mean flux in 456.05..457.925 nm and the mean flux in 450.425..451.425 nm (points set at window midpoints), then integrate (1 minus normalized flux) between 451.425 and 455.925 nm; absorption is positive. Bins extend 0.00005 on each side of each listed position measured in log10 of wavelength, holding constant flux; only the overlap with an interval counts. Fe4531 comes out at 0.21 nm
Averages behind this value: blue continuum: 7.92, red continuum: 8.07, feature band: 7.62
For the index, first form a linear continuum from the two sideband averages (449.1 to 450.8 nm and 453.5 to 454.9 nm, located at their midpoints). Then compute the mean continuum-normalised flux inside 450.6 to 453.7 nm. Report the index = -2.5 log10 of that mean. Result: 0.020 mag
